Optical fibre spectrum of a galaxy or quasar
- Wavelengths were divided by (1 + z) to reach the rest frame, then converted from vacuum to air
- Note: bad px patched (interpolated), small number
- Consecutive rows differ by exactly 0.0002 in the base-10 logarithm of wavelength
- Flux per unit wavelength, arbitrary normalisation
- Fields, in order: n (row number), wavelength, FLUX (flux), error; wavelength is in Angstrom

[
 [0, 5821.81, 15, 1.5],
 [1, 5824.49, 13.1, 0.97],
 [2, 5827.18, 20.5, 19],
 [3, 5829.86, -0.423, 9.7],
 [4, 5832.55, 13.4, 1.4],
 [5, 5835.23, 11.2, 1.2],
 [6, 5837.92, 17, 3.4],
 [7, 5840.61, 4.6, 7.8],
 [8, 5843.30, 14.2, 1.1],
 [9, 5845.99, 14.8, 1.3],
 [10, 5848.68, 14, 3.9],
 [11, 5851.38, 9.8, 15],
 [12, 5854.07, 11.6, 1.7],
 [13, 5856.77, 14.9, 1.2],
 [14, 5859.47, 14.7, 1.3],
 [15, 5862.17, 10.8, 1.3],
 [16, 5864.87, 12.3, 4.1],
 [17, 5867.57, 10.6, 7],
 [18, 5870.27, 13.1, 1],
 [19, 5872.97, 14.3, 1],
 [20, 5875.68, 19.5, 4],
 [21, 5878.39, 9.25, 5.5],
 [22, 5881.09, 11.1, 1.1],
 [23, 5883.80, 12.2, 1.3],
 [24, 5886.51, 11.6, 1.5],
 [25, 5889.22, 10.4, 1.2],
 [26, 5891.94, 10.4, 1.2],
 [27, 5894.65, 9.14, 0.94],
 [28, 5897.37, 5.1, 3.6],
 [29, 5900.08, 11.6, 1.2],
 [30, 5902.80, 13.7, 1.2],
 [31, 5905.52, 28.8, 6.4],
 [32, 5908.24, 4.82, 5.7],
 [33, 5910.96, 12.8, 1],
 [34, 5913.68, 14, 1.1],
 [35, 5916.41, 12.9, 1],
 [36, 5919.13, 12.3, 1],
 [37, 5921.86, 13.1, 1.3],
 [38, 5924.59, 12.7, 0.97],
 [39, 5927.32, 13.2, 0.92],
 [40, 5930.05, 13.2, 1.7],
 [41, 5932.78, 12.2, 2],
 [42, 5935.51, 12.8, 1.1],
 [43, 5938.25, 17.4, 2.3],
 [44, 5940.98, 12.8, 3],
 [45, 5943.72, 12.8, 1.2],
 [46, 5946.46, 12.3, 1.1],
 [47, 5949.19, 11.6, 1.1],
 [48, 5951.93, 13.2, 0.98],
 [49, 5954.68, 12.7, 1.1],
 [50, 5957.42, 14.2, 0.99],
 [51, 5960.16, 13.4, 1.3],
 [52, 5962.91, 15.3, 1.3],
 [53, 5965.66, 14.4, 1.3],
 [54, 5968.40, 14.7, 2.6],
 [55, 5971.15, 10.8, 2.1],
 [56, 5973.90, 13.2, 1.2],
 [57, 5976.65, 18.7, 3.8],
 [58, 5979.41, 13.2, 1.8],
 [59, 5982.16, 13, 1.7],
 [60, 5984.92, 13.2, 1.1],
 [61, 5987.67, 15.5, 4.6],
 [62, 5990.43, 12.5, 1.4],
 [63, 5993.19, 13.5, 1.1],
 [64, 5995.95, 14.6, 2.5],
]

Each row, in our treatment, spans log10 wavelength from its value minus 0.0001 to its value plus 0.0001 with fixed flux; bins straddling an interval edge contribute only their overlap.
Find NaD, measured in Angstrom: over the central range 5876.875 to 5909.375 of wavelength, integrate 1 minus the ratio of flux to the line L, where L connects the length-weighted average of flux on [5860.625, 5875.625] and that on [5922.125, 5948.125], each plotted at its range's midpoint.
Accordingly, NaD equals 3.6 Angstrom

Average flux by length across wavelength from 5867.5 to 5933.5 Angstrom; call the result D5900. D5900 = 12.5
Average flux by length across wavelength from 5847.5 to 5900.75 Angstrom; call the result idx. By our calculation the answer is 11.8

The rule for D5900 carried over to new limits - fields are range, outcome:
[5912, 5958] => 13.1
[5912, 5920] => 13.1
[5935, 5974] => 13.5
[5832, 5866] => 12.5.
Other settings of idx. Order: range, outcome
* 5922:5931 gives 13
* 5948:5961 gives 13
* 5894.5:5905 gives 11.5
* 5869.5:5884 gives 13.3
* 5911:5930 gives 13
